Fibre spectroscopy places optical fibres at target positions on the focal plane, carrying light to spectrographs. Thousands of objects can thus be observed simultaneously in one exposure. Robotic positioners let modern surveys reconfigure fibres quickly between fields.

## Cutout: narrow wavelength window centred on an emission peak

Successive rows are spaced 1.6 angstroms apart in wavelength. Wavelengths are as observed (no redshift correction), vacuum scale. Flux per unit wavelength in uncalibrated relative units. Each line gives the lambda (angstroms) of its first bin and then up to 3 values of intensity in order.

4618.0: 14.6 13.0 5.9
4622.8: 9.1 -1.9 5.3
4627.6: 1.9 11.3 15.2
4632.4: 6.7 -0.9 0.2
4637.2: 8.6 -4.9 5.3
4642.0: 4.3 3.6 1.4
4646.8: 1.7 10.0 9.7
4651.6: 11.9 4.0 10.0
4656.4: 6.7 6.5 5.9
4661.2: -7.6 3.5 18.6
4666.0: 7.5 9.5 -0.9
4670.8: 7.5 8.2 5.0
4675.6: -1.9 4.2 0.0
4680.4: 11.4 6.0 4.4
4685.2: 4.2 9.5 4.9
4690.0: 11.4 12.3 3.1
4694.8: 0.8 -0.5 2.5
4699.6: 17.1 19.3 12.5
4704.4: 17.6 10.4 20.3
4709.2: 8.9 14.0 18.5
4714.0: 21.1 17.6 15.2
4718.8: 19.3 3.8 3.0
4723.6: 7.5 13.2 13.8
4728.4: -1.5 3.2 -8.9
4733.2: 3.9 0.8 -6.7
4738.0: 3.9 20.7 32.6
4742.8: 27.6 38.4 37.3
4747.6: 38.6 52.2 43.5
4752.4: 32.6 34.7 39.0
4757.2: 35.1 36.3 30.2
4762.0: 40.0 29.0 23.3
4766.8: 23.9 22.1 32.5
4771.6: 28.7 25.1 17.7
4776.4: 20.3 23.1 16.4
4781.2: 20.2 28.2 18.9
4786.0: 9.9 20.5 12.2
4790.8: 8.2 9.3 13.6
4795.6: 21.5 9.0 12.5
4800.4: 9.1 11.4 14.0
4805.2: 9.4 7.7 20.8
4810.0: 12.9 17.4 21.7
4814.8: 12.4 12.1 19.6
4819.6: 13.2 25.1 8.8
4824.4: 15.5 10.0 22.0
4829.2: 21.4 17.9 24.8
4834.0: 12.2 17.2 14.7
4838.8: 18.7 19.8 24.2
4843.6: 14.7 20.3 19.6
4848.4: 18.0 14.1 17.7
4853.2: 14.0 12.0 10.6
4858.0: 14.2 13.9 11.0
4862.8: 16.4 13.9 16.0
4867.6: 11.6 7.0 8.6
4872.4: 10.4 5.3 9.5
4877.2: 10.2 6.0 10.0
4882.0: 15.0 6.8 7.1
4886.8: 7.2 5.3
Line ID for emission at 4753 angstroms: Lyman alpha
